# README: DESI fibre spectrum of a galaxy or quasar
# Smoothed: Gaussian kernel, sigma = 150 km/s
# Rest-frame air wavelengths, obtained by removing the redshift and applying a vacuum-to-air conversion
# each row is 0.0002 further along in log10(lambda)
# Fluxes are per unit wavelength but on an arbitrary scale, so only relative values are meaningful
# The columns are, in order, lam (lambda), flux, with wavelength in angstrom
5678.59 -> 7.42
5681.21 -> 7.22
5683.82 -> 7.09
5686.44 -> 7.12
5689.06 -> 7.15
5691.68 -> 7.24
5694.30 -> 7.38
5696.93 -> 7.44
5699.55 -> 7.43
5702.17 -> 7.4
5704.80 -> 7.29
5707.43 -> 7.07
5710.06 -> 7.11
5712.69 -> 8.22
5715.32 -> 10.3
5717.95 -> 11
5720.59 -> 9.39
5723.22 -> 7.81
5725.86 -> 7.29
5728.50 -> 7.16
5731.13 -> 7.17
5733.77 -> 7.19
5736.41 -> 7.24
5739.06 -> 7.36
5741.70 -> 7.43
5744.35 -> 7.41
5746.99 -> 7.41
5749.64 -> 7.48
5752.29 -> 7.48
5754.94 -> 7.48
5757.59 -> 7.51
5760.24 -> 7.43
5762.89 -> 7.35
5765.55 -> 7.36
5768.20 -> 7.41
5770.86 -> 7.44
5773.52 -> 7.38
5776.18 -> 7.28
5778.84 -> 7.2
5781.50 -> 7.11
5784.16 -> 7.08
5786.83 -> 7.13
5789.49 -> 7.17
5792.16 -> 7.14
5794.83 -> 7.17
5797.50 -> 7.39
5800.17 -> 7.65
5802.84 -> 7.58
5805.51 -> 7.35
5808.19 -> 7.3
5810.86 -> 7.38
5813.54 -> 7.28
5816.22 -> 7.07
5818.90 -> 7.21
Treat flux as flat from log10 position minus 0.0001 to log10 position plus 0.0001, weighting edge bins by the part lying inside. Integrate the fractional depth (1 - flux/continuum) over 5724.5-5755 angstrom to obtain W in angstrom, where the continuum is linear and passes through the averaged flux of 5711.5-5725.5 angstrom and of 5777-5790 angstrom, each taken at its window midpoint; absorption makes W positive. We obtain 4.2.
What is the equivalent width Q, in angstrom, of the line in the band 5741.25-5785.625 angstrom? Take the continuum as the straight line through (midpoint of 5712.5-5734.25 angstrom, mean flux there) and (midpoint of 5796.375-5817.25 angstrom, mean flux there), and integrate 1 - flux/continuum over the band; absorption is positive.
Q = 3.18 angstrom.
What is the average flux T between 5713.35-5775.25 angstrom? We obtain 7.76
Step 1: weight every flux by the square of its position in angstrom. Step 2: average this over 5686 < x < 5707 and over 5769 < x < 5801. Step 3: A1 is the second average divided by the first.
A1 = 1.02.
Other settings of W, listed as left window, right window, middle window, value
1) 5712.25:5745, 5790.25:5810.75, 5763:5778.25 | 0.6 angstrom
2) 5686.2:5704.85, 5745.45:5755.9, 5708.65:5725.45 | -3.4 angstrom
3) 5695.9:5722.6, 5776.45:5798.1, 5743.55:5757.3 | 0.4 angstrom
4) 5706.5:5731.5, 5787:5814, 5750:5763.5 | 0.7 angstrom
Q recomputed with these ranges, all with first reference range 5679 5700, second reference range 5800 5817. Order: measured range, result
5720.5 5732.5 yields -0.50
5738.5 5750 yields -0.17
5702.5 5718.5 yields -2.27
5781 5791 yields 0.30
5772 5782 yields 0.11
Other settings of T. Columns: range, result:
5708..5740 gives 8.09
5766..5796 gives 7.23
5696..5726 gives 8.19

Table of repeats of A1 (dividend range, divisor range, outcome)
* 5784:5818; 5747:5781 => 1.00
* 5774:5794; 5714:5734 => 0.86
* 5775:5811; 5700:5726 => 0.90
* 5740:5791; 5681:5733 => 0.96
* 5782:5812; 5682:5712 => 1.04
